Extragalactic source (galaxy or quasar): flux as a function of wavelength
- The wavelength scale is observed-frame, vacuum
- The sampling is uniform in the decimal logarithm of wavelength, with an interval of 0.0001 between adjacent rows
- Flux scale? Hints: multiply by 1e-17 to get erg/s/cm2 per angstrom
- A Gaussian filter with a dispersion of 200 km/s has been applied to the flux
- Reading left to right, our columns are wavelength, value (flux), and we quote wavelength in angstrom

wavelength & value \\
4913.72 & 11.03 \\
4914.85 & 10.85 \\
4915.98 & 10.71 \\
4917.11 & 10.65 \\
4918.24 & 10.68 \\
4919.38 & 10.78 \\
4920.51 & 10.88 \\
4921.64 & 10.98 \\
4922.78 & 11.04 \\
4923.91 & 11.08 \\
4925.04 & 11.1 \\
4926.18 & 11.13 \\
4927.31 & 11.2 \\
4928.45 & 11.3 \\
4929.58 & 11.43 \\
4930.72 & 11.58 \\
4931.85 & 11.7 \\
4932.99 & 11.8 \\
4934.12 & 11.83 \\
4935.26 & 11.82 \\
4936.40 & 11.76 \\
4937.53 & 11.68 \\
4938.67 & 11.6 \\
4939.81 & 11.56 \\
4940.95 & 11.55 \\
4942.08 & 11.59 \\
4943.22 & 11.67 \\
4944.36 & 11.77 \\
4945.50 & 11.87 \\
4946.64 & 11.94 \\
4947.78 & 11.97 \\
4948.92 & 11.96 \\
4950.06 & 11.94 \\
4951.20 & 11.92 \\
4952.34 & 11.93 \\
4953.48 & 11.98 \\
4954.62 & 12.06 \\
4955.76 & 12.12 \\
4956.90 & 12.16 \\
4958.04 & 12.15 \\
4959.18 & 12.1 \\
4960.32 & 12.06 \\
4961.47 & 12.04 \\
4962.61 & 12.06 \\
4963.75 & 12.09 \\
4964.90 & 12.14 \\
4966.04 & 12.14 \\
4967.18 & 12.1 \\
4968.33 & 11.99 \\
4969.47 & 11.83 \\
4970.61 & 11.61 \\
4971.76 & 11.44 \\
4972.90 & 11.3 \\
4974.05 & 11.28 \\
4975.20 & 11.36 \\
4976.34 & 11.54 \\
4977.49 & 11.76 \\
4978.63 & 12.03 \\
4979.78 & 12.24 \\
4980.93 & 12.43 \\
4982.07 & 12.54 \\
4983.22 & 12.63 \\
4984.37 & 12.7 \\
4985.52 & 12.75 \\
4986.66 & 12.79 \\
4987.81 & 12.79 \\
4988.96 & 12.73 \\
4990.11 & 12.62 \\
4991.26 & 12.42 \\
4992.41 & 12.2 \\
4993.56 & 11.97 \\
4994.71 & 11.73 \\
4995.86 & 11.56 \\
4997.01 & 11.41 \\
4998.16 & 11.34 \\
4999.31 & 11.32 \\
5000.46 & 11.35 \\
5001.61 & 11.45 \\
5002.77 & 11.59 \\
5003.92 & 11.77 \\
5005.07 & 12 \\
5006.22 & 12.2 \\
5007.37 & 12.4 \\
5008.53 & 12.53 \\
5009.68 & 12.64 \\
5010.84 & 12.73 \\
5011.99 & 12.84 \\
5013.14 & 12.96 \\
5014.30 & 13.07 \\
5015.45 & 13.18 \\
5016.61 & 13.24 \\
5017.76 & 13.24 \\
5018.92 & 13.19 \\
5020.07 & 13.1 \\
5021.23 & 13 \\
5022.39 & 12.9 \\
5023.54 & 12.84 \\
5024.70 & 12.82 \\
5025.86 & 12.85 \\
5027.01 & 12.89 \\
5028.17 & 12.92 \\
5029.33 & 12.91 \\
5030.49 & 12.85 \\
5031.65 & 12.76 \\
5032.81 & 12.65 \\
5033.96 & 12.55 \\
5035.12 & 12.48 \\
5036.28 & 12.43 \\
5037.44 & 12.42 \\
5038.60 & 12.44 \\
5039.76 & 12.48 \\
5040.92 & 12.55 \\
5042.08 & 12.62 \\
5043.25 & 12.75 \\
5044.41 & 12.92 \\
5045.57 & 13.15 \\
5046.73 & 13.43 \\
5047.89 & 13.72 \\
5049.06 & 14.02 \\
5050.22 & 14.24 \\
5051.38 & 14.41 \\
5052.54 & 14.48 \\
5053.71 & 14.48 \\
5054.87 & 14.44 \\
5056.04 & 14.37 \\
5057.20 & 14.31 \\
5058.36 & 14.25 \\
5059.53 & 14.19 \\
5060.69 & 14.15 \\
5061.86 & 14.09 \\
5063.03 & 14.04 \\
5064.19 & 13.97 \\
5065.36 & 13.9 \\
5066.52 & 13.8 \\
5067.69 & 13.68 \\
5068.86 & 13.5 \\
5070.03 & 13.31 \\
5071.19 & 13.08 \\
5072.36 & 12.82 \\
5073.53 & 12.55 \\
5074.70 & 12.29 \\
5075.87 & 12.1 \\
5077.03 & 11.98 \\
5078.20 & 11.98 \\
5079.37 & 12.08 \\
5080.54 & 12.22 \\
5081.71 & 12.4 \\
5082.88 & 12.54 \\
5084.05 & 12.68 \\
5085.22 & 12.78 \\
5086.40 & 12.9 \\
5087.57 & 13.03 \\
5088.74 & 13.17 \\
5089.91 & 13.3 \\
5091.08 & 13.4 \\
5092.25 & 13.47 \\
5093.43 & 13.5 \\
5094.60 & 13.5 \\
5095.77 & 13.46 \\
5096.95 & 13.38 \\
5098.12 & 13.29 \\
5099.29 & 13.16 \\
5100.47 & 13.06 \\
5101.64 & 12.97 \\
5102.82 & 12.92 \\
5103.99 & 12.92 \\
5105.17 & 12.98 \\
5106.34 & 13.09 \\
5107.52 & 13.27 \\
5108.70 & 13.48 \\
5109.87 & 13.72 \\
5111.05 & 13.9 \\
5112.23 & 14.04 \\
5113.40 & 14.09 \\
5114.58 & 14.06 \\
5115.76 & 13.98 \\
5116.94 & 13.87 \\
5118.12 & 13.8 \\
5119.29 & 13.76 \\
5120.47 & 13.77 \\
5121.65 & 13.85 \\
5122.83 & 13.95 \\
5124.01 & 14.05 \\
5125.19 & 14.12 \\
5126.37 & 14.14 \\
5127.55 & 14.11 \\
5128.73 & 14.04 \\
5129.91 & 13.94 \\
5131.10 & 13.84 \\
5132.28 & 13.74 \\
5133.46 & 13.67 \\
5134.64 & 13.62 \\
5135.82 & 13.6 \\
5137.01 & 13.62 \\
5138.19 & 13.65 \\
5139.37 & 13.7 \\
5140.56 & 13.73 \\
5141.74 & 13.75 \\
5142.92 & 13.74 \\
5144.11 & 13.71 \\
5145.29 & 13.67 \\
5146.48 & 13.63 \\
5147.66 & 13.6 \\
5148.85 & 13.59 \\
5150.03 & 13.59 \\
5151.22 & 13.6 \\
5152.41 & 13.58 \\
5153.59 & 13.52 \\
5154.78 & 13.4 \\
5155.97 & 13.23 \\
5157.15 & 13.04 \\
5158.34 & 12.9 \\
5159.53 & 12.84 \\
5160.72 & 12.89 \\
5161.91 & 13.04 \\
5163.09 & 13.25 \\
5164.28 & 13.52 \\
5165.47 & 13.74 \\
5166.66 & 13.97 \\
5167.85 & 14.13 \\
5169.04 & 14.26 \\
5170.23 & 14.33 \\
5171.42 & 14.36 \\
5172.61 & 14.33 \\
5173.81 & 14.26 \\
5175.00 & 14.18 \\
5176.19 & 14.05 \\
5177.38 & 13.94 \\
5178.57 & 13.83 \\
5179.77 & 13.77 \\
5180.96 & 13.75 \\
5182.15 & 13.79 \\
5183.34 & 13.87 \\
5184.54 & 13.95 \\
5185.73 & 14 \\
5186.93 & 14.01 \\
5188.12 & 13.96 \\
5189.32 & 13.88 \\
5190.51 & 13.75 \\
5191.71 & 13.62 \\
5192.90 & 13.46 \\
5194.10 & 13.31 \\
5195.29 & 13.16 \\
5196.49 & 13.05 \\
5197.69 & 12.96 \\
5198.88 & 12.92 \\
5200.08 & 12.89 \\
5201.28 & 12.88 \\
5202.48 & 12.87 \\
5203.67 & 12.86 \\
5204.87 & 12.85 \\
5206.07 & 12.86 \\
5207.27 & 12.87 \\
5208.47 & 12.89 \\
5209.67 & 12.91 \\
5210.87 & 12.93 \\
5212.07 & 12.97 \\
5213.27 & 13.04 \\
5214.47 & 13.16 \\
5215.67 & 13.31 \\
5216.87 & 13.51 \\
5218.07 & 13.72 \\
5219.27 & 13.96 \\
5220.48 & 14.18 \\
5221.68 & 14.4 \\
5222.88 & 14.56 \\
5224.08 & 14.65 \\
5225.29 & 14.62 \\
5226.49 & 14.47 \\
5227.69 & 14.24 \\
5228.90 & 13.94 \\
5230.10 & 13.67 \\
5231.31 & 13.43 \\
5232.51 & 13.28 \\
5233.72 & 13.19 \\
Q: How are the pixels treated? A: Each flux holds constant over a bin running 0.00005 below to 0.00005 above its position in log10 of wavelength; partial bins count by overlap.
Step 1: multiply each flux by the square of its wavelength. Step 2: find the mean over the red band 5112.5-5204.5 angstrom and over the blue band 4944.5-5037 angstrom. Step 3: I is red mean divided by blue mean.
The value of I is 1.19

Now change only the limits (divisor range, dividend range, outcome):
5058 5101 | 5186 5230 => 1.08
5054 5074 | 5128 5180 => 1.03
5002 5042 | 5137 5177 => 1.14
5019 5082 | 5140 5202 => 1.08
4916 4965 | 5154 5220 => 1.28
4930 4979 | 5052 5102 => 1.18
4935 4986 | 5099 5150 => 1.22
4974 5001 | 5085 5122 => 1.16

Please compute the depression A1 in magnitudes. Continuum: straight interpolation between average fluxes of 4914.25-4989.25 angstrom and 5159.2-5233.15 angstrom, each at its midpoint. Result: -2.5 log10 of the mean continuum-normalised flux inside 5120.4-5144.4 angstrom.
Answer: -0.06 mag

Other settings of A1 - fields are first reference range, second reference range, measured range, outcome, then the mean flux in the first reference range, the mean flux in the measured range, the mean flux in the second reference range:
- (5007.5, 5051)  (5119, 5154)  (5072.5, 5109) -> 0.04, 12.9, 12.9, 13.8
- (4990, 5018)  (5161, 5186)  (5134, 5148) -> -0.01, 12.2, 13.7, 13.9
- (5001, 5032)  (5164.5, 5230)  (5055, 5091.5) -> -0.02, 12.7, 13.2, 13.7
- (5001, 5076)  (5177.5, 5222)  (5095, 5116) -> -0.02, 13.1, 13.4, 13.4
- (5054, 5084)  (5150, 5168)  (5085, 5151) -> -0.02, 13.3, 13.6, 13.4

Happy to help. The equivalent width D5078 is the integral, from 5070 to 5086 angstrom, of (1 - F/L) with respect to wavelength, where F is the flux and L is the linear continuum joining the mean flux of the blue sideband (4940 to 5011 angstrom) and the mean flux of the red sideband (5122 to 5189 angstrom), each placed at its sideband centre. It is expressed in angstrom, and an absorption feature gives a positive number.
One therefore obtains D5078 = 0.7 angstrom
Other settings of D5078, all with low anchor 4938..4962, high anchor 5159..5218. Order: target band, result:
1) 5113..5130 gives -1.21 angstrom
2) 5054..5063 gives -1.16 angstrom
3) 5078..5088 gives 0.20 angstrom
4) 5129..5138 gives -0.41 angstrom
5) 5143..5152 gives -0.28 angstrom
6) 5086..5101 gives -0.50 angstrom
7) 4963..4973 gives 0.12 angstrom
